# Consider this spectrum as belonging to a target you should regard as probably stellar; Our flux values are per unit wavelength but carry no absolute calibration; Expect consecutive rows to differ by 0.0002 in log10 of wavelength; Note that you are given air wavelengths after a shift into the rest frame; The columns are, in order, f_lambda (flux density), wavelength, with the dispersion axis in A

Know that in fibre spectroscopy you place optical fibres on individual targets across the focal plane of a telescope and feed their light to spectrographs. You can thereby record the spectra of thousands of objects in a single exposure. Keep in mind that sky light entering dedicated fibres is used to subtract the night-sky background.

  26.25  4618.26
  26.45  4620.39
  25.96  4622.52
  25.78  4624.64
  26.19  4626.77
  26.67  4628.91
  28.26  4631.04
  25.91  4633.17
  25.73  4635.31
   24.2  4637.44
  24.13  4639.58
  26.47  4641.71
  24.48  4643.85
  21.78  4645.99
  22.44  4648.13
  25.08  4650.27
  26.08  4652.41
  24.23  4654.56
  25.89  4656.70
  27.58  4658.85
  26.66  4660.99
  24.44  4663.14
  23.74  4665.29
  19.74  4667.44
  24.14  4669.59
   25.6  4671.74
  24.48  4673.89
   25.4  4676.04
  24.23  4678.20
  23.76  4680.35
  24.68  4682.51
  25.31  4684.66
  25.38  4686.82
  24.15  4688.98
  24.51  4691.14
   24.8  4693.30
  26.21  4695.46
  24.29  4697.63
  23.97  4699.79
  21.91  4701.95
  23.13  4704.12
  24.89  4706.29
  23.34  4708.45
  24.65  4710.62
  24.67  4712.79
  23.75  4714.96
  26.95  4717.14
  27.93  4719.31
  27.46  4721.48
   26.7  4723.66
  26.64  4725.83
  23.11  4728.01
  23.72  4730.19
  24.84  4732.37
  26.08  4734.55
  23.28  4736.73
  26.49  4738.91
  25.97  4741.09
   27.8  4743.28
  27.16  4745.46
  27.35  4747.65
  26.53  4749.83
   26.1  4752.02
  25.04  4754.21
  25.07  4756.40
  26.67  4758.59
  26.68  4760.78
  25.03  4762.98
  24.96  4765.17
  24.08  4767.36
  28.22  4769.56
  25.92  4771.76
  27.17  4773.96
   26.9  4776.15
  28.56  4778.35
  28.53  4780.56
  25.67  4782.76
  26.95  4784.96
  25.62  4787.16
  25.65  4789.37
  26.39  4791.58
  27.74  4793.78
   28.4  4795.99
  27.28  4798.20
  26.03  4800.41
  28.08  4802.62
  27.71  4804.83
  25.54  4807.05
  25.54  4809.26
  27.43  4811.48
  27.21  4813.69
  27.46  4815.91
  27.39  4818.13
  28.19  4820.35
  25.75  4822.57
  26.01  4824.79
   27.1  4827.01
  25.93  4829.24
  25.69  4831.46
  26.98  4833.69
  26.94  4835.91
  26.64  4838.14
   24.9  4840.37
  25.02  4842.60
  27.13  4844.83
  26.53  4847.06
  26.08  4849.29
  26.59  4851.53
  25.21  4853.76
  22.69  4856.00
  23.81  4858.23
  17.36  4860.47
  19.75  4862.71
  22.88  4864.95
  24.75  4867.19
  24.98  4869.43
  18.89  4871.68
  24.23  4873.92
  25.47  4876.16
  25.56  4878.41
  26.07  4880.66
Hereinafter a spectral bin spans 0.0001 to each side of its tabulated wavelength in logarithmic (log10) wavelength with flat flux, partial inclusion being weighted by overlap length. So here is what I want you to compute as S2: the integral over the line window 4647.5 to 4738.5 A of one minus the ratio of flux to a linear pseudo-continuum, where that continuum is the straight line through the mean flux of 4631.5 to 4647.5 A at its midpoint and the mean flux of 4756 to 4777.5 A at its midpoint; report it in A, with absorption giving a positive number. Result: 2.0 A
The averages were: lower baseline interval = 24.7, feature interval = 24.8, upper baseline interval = 26.1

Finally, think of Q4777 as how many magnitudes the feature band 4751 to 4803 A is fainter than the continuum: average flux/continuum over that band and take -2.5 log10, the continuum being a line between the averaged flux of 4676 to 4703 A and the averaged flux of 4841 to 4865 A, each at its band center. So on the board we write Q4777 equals -0.10 mag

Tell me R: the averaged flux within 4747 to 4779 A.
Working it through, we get 26.2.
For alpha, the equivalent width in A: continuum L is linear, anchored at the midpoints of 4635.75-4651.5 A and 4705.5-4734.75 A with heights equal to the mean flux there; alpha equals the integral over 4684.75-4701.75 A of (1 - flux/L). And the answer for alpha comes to 0.2 A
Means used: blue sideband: 24.2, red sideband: 25.3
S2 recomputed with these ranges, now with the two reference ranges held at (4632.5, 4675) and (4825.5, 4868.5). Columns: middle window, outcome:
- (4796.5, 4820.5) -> -2.2 A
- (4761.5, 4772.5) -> -0.4 A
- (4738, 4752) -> -1.2 A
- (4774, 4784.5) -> -1.1 A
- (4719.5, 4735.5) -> -0.6 A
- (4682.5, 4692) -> -0.1 A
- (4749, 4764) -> -0.7 A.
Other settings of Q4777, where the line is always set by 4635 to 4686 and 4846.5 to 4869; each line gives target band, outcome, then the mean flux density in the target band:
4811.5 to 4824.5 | -0.15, 27.2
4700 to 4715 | 0.02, 23.8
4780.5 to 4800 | -0.12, 26.8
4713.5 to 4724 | -0.09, 26.5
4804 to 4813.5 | -0.12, 26.6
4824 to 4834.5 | -0.11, 26.3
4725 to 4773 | -0.07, 25.8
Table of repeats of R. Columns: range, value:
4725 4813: 26.3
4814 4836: 26.8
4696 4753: 25.3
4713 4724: 26.4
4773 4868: 26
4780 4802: 26.8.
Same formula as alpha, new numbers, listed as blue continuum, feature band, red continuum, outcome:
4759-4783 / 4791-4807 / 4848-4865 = -1.2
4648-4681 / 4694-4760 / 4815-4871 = -1.4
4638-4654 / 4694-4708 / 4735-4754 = 0.8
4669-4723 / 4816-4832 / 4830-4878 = -1.4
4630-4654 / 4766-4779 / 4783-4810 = -0.1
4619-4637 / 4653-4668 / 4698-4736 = 0.6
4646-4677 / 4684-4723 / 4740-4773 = 0.6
